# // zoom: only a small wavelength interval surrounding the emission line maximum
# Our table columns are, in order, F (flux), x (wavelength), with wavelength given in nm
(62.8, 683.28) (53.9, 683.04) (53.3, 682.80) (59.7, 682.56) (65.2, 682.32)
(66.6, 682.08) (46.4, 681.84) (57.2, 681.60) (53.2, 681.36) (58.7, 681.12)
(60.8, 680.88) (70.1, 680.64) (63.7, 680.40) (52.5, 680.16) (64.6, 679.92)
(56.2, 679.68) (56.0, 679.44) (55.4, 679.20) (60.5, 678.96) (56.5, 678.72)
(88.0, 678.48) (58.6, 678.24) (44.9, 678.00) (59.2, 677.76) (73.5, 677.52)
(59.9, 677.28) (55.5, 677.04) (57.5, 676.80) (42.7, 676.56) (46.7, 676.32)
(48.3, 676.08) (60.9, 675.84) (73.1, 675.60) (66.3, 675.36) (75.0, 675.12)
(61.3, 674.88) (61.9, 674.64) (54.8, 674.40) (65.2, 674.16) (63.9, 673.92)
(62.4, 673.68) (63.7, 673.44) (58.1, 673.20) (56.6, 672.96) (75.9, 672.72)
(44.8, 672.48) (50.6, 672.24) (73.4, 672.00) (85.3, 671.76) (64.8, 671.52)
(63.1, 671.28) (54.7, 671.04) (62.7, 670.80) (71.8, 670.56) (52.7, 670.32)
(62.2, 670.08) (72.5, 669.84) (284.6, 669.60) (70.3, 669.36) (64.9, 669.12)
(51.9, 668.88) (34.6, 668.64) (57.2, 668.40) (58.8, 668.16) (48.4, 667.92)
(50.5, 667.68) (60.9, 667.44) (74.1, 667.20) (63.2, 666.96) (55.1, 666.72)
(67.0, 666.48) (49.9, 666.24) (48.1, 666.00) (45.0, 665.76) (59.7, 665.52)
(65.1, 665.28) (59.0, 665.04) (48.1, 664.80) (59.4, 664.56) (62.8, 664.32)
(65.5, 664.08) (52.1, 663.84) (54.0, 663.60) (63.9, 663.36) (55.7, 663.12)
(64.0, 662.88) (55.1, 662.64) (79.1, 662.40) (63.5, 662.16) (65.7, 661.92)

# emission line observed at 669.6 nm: Halpha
